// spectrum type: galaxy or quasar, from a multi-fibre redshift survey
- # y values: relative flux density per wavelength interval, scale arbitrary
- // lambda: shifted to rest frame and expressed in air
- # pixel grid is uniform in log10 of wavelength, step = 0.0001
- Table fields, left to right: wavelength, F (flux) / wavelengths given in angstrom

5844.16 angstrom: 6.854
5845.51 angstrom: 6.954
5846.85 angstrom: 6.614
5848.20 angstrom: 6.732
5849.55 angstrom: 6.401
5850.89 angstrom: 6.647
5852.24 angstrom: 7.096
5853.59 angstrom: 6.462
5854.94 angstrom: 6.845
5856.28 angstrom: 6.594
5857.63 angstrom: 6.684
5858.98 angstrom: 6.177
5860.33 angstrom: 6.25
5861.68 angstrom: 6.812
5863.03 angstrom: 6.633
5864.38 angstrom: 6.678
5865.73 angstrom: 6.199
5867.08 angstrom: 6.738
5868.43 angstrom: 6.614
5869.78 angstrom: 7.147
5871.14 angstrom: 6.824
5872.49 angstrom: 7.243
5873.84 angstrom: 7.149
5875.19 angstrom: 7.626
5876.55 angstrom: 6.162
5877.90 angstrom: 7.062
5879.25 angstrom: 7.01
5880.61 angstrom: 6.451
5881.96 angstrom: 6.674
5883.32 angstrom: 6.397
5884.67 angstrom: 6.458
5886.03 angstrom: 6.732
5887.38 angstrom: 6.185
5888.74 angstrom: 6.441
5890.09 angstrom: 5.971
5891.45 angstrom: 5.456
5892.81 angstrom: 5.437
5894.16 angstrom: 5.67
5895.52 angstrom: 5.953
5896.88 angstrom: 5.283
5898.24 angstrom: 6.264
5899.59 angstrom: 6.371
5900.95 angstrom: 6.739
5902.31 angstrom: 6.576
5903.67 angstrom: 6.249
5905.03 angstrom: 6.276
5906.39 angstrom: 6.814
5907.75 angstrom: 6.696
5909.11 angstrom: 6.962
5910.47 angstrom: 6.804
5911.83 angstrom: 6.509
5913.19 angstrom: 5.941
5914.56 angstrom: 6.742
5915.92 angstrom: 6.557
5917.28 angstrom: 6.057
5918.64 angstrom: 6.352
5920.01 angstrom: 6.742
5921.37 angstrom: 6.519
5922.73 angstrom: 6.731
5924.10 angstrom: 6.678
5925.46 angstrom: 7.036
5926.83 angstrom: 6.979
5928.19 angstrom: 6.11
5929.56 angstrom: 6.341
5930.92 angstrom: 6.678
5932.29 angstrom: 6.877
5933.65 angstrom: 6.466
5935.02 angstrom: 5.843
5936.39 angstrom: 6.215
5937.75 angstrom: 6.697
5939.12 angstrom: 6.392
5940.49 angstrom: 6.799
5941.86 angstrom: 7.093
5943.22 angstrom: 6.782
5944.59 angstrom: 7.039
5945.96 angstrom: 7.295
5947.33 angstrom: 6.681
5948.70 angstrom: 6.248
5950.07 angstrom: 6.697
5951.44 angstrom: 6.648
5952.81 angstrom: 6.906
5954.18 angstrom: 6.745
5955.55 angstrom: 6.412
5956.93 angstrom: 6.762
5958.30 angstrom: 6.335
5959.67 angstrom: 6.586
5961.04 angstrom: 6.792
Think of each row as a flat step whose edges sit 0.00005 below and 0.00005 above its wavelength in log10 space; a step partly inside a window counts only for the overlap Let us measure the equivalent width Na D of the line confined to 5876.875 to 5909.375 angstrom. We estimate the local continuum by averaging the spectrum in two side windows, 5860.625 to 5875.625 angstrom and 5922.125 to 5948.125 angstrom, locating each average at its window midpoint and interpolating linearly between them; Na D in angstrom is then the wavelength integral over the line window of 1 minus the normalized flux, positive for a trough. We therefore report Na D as 2.18 angstrom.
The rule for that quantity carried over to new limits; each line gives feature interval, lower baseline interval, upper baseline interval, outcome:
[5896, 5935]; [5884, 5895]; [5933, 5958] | -1.1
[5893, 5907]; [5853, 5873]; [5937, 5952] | 1.1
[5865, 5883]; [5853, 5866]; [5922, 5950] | -0.7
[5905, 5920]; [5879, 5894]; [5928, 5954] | -0.2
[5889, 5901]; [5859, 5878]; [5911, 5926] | 1.4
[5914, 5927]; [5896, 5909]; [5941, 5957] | -0.2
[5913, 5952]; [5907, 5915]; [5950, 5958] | 0.2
